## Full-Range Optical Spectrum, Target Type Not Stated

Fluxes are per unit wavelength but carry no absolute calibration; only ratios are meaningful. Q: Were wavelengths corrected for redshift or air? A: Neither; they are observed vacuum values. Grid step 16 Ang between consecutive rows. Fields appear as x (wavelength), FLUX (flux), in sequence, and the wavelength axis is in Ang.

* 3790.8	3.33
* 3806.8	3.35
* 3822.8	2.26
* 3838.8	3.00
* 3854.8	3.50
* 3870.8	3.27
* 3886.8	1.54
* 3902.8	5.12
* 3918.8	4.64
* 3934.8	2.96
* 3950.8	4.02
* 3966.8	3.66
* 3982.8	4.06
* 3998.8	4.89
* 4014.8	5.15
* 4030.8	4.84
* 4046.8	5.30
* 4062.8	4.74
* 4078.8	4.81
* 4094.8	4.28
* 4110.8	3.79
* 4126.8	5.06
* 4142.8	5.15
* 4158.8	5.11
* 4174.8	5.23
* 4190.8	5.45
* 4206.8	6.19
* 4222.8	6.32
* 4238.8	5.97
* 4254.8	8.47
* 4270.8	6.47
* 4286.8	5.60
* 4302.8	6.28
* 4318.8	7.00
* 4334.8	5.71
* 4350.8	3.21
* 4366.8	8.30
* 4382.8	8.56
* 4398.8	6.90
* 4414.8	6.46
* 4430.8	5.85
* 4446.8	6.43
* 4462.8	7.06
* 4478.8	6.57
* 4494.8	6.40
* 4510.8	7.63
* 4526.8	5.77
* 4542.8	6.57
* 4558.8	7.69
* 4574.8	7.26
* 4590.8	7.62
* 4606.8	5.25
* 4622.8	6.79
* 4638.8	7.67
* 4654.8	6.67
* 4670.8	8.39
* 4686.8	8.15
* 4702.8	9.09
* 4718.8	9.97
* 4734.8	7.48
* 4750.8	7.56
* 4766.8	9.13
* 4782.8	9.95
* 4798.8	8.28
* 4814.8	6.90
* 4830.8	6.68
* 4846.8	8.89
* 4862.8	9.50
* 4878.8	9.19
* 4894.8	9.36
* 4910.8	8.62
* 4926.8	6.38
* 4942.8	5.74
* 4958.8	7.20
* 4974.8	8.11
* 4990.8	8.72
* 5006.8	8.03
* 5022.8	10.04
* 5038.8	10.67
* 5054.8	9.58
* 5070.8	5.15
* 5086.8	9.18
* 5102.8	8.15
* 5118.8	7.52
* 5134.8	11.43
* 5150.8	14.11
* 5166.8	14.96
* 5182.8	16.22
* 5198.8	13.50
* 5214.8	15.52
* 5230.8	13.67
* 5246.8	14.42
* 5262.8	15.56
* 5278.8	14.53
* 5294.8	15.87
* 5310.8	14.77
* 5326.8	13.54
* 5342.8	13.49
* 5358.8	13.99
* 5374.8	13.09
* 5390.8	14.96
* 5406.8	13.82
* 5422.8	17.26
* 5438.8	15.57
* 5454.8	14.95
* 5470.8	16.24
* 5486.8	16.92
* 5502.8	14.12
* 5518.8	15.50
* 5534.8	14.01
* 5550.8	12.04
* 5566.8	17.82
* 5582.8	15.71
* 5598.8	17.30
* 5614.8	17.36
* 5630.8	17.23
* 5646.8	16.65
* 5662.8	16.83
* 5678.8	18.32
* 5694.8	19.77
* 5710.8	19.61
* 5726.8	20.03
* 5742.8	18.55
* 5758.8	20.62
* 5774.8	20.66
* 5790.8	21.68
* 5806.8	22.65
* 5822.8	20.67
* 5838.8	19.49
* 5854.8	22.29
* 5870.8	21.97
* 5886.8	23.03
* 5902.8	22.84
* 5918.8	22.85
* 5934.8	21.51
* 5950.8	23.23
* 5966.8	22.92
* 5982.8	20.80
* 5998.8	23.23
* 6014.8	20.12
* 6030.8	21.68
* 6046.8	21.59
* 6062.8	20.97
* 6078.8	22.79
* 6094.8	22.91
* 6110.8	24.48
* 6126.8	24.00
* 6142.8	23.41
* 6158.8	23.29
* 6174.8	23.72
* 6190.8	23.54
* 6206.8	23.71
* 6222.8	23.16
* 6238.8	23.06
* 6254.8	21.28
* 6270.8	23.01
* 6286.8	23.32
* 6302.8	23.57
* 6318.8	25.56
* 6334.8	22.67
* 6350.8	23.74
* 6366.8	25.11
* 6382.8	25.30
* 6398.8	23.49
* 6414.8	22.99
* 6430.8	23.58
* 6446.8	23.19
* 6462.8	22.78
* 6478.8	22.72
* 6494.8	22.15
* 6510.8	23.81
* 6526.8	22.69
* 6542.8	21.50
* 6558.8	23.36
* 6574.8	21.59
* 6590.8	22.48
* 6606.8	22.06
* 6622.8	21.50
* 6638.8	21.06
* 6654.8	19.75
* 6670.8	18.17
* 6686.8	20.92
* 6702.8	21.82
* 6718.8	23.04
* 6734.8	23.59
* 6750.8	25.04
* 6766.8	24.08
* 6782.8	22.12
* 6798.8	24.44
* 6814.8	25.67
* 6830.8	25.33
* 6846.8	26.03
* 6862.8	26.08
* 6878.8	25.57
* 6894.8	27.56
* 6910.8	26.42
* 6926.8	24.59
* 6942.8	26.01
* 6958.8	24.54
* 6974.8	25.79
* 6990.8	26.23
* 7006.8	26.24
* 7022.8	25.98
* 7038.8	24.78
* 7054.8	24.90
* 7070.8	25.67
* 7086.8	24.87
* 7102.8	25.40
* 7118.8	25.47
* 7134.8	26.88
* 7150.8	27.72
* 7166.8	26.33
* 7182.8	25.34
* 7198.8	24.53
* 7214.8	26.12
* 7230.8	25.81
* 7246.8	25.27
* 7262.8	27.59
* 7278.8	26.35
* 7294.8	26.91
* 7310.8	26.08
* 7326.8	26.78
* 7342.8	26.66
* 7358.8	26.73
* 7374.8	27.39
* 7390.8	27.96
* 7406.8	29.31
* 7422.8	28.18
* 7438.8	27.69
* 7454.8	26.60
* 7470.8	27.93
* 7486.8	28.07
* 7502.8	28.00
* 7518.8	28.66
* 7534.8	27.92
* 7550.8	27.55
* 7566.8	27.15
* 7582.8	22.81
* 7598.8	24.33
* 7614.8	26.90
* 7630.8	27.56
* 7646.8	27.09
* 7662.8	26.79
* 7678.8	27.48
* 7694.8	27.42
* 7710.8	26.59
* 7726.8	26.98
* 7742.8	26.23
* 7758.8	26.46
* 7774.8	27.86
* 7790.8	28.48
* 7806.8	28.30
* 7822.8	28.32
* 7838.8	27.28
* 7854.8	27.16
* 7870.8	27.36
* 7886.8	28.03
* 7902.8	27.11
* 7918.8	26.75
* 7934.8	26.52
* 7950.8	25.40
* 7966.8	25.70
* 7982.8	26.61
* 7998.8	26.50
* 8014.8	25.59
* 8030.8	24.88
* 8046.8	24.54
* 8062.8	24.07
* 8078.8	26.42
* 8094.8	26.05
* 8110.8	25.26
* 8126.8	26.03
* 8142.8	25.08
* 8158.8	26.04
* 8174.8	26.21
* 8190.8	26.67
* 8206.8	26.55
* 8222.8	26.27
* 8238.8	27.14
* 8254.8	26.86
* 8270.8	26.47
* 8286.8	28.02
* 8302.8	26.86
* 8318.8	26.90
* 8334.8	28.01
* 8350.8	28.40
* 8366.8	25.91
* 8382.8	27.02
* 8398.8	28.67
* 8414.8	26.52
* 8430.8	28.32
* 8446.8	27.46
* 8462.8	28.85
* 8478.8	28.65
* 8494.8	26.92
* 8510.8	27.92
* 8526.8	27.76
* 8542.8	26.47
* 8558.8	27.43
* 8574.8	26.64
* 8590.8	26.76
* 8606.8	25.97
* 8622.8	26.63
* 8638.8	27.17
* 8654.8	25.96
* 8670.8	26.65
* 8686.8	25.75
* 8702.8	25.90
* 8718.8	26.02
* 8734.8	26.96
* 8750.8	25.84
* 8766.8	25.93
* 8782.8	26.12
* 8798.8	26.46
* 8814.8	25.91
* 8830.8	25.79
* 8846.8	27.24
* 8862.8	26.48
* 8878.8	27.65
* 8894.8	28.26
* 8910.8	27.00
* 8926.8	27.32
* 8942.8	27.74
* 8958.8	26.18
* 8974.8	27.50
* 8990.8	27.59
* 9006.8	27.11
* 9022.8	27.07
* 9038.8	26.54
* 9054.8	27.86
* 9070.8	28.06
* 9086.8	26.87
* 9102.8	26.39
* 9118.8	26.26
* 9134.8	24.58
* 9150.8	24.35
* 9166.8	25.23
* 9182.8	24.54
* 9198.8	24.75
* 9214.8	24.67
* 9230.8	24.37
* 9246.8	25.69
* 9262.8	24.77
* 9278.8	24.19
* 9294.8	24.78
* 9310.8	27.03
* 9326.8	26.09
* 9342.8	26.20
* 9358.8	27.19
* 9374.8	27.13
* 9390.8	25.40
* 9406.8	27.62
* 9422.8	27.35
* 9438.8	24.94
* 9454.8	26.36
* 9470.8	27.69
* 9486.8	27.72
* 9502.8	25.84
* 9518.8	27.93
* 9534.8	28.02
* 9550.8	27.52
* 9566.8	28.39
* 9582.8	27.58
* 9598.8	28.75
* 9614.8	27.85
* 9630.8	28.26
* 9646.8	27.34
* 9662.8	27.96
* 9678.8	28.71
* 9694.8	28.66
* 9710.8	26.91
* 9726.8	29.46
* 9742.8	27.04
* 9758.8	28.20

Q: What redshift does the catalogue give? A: 0.288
